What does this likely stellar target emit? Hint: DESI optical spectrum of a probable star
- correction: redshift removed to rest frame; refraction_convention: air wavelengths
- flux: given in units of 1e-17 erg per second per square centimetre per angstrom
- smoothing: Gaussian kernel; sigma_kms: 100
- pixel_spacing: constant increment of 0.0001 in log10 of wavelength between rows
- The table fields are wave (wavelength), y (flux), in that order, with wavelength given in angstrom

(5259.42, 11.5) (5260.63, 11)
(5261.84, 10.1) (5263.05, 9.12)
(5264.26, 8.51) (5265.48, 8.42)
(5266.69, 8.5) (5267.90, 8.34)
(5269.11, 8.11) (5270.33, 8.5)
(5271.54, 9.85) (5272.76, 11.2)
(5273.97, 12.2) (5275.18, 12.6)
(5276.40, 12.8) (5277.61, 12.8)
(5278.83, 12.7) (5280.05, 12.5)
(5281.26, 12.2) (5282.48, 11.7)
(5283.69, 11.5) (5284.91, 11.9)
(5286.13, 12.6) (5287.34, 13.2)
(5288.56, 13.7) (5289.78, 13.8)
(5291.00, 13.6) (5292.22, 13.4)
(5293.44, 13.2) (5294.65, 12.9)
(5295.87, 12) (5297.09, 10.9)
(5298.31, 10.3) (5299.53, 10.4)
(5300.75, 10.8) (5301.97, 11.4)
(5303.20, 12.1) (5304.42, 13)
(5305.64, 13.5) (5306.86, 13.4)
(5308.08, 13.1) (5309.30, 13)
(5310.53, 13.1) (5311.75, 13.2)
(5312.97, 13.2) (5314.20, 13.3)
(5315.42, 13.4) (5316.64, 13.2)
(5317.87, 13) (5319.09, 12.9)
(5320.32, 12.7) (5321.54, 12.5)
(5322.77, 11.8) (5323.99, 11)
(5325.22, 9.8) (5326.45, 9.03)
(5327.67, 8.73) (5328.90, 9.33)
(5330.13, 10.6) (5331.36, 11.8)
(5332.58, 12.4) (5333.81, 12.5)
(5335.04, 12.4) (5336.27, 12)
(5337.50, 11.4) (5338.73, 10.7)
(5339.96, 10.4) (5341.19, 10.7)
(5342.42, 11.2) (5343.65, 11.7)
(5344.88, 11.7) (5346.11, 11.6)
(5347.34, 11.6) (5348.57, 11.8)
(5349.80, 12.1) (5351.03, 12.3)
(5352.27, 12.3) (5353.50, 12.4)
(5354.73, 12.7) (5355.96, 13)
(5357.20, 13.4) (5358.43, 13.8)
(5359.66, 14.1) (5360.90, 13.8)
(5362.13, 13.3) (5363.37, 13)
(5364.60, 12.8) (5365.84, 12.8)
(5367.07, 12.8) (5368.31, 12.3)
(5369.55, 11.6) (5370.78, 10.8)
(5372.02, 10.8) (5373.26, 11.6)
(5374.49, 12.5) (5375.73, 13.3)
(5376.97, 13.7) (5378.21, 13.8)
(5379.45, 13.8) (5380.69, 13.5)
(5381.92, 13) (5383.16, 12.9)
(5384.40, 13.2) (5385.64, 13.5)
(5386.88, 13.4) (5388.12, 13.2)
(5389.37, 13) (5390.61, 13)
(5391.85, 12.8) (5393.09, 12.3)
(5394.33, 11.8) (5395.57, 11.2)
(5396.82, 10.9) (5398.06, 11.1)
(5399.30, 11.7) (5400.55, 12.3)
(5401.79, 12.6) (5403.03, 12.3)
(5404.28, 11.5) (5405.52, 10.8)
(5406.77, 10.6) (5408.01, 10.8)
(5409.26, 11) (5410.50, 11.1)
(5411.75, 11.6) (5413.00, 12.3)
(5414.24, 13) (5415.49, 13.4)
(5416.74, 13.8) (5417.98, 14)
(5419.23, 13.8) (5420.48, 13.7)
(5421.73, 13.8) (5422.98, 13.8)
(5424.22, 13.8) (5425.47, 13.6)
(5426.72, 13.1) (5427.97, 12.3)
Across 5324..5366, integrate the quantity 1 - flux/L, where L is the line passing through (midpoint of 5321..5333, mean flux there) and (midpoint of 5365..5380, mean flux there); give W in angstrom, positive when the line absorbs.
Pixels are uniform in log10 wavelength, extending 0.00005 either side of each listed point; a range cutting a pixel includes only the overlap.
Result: -1.6 angstrom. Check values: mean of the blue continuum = 10.7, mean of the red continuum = 12.5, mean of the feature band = 11.8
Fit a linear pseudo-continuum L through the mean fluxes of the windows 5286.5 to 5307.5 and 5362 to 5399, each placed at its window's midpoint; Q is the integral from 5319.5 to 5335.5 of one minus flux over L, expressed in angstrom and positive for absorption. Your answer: 1.7 angstrom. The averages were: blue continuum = 12.5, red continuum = 12.6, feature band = 11.1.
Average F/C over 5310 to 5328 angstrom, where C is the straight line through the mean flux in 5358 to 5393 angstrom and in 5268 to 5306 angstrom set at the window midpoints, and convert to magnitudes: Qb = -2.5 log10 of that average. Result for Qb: 0.01 mag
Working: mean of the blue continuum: 11.9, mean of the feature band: 12.1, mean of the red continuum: 12.9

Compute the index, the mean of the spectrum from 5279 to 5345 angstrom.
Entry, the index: 12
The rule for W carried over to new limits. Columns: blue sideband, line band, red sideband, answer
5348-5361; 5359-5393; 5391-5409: -1.7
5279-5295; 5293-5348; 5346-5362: 4.0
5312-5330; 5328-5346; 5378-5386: 1.2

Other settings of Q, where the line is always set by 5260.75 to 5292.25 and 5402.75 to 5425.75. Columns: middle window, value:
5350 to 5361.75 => -1.0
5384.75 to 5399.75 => 0.0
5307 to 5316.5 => -1.3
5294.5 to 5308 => -0.5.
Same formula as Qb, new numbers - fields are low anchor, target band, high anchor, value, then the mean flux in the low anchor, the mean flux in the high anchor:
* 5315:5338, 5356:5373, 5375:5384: 0.02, 11.6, 13.4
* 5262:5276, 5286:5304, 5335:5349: -0.20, 9.64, 11.4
